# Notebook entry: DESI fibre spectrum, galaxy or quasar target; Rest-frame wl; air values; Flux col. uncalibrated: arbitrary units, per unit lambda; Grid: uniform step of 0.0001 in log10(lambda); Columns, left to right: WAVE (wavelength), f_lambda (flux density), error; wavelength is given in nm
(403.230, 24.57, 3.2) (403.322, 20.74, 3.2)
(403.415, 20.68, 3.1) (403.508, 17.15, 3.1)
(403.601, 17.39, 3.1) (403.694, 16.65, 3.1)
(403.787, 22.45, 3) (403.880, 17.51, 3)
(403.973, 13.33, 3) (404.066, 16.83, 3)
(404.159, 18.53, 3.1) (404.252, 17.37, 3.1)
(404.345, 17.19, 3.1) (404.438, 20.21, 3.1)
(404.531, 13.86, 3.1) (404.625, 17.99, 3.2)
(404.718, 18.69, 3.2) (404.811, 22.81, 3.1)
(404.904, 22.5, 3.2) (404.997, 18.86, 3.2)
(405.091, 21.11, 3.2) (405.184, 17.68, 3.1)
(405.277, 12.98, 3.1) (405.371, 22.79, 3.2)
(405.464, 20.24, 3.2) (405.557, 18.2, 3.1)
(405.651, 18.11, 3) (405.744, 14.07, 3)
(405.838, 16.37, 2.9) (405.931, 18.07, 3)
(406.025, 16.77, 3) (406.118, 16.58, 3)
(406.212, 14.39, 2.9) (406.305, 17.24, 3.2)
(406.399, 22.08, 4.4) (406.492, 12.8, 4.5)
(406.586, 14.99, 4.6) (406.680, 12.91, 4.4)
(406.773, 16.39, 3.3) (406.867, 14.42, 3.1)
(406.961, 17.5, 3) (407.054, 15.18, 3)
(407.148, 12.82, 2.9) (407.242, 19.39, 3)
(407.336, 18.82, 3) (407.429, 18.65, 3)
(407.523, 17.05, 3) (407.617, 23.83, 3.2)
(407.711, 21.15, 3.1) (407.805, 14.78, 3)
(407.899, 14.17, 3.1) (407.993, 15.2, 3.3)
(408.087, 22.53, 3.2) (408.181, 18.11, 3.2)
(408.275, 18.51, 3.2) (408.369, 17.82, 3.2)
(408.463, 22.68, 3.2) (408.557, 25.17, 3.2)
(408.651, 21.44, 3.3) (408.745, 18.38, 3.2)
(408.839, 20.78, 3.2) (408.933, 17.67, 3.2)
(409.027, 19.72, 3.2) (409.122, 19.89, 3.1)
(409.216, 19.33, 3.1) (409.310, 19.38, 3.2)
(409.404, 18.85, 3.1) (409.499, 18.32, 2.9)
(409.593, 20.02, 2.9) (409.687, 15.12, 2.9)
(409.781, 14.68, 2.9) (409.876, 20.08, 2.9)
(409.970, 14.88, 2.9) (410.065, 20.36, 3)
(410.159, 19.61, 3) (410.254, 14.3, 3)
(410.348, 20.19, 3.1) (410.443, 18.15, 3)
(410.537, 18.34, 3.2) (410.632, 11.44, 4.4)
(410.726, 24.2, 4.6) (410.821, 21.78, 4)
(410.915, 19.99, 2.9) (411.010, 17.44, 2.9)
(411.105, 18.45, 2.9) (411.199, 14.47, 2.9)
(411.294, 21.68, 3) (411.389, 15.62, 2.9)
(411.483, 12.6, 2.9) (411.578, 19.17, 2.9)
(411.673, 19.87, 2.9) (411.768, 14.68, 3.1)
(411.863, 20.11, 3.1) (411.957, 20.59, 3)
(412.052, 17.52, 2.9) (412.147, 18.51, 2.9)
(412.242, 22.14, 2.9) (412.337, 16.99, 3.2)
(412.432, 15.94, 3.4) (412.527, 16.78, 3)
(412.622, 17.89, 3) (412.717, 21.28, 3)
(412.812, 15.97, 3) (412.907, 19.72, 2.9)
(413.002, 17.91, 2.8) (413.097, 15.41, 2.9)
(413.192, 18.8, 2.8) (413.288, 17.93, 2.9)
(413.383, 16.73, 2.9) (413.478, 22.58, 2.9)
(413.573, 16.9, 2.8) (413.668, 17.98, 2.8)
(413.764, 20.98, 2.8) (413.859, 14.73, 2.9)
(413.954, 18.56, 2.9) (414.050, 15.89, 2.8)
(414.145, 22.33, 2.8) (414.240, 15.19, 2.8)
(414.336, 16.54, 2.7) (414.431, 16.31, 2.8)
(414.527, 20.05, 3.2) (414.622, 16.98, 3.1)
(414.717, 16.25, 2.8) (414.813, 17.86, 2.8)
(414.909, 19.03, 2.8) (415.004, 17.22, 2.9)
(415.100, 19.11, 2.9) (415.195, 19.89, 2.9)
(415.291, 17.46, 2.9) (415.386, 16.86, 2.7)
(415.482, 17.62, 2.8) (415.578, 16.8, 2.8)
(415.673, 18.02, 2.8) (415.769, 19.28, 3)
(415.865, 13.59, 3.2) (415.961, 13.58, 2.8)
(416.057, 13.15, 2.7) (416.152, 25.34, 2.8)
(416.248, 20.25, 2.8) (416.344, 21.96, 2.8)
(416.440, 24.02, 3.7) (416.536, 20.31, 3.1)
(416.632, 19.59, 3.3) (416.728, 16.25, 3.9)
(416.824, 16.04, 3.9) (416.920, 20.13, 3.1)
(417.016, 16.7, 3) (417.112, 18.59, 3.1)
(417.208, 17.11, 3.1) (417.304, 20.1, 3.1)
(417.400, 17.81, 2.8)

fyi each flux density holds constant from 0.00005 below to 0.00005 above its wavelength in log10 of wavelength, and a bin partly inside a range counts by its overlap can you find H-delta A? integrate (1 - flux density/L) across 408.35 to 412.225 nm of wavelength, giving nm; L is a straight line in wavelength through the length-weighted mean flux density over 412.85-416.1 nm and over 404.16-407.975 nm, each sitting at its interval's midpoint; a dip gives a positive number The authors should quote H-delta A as -0.24 nm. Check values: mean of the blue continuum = 17.5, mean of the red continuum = 17.6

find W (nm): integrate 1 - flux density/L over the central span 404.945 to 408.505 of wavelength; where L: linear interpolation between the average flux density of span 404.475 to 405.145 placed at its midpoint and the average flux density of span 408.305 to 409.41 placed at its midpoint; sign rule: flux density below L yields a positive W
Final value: 0.40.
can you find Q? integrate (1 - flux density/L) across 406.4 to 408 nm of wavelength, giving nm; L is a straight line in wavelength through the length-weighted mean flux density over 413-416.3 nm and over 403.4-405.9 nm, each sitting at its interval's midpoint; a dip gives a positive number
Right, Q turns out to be 0.12 nm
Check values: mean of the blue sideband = 18.2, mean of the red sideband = 17.8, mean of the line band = 16.7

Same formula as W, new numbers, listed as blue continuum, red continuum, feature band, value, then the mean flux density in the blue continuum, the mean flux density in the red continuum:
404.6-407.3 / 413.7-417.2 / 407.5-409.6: -0.212 nm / 17.4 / 18.1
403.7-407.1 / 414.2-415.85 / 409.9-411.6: -0.038 nm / 17.5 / 17.6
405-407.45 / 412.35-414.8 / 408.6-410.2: -0.131 nm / 17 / 17.8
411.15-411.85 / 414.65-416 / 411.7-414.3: -0.152 nm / 17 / 17.3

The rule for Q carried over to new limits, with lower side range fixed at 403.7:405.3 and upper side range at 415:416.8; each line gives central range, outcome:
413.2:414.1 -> 0.02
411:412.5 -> 0.04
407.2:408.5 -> -0.03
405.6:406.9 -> 0.16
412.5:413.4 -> 0.02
